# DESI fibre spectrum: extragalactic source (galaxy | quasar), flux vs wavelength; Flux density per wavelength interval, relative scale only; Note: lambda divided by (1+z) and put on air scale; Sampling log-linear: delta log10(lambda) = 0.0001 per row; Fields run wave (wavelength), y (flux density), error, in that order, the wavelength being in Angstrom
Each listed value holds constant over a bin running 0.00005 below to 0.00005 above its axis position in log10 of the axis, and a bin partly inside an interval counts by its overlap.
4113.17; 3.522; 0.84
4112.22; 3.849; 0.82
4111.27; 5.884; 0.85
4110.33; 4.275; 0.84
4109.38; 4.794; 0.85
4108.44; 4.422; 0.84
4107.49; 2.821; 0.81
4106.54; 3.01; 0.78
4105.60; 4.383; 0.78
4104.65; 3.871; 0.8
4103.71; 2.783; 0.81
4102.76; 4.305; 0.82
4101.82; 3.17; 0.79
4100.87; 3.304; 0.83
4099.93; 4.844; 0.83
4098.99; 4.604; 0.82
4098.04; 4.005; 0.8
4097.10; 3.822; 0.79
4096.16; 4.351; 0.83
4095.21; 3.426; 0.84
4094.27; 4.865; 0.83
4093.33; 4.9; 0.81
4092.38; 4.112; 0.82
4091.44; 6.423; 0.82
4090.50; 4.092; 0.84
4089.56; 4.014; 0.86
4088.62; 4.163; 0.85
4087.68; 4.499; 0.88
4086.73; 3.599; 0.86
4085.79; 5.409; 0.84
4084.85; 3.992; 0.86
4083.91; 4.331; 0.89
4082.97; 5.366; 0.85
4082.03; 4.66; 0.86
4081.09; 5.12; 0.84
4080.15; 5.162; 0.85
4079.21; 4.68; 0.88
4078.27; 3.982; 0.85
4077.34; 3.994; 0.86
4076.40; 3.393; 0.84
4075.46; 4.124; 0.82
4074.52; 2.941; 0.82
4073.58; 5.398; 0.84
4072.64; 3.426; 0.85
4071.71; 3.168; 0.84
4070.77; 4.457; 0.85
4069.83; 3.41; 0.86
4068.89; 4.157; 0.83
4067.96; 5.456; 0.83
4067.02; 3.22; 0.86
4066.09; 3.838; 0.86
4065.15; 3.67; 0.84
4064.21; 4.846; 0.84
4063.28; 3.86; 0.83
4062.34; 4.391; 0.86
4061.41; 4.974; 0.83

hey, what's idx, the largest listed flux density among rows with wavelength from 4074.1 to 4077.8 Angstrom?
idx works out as 4.124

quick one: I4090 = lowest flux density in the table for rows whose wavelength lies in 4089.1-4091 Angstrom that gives 4.014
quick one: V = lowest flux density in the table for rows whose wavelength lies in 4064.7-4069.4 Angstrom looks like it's 3.22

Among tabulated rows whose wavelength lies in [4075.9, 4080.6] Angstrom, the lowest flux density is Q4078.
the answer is 3.393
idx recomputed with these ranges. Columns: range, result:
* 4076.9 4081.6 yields 5.162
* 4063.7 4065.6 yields 4.846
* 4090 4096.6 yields 6.423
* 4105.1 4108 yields 4.383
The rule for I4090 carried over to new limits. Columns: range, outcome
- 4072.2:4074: 3.426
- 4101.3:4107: 2.783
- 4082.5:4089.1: 3.599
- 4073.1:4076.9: 2.941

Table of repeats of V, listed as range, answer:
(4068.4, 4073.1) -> 3.168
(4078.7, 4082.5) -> 4.66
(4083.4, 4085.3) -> 3.992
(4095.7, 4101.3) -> 3.304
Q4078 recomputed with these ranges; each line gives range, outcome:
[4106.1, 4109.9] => 2.821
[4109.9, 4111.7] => 4.275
